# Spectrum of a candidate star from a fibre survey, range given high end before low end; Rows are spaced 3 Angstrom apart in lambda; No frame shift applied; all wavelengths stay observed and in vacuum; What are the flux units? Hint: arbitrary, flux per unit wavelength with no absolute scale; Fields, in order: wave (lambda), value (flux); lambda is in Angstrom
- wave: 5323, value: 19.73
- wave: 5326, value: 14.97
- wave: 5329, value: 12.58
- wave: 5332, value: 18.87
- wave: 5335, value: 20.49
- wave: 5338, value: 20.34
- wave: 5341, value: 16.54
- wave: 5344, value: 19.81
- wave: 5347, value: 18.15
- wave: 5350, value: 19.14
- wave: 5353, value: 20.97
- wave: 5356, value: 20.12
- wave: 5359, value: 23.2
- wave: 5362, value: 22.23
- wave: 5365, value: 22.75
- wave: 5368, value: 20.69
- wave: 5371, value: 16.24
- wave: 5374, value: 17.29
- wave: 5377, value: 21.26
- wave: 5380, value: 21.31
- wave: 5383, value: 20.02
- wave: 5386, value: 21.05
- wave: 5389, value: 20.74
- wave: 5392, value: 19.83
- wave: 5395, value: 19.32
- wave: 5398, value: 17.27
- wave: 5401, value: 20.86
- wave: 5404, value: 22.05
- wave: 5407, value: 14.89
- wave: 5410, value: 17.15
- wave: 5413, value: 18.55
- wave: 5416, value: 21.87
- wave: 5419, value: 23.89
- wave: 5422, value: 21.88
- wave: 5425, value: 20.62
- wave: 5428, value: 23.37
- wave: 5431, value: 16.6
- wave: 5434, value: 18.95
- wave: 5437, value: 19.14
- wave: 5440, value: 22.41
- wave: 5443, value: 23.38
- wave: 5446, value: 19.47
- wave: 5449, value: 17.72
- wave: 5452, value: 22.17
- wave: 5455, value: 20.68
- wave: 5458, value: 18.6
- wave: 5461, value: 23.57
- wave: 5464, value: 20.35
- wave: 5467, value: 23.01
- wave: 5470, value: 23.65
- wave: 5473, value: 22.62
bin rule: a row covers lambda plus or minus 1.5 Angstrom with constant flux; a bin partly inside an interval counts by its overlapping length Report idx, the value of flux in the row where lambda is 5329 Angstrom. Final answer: 12.58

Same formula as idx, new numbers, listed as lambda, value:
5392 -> 19.83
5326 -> 14.97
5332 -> 18.87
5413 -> 18.55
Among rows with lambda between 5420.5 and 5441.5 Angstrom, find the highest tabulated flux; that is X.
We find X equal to 23.37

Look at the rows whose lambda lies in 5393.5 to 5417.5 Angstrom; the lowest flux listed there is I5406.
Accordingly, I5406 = 14.89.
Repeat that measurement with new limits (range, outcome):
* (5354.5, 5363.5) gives 20.12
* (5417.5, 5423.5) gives 21.88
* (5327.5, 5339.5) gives 12.58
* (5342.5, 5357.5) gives 18.15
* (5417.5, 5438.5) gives 16.6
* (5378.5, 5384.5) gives 20.02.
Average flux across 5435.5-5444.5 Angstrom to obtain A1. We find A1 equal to 21.6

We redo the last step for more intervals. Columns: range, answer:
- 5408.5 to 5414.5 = 17.8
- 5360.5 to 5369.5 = 21.9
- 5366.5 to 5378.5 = 18.9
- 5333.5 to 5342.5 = 19.1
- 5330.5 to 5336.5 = 19.7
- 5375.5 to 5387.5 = 20.9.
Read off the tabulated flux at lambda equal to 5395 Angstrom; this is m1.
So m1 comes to 19.32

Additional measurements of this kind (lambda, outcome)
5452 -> 22.17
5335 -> 20.49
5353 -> 20.97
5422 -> 21.88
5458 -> 18.6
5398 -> 17.27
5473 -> 22.62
